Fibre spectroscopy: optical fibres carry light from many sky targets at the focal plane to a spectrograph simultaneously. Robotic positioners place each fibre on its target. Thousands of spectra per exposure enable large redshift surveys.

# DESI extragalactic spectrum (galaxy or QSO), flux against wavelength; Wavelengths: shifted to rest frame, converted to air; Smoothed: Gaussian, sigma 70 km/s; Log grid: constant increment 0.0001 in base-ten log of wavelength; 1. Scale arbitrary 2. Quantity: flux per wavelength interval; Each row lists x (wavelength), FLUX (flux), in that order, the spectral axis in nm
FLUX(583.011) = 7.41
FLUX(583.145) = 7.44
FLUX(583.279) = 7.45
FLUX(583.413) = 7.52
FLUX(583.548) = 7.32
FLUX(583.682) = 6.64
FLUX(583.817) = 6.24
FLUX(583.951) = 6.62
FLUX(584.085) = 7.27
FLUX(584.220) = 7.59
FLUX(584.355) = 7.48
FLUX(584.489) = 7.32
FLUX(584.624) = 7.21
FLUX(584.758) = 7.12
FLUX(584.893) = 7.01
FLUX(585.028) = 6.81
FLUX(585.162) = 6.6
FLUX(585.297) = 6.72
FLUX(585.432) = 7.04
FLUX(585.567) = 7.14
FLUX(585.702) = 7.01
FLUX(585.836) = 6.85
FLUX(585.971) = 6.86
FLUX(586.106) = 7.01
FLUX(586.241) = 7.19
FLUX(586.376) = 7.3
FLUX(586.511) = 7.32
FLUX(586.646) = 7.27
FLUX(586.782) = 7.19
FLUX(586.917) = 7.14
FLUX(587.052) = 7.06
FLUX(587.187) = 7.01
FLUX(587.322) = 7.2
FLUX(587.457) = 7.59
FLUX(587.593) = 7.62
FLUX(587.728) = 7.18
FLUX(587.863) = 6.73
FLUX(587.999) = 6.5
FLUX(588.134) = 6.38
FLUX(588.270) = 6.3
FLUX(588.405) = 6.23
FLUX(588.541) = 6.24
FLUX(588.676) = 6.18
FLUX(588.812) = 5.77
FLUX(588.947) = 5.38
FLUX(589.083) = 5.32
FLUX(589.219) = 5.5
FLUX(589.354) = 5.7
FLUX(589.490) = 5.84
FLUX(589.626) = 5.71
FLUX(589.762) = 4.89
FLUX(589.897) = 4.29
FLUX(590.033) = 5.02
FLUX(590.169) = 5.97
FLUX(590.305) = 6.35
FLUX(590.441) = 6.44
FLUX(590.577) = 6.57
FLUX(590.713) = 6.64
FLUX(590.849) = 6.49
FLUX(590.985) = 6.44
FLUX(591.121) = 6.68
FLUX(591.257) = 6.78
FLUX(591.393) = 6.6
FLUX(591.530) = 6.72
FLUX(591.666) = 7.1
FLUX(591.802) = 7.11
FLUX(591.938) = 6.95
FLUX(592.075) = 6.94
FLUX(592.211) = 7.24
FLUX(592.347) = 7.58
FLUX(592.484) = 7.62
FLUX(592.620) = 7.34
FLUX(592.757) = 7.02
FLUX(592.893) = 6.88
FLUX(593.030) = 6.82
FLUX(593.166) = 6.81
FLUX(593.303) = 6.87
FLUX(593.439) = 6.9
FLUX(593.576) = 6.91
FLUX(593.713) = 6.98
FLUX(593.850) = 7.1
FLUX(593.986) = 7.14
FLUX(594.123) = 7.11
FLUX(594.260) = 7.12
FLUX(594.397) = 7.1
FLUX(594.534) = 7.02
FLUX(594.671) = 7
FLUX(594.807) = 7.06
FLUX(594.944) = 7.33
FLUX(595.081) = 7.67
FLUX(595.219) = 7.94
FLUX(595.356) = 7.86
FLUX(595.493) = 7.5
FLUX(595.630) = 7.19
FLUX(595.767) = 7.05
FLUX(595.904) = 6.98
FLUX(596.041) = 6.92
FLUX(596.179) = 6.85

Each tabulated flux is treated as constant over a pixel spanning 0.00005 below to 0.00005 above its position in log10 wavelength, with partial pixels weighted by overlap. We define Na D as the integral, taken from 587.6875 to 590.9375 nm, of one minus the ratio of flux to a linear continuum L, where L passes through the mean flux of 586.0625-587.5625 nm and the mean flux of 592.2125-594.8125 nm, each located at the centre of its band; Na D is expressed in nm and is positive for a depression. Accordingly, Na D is 0.54 nm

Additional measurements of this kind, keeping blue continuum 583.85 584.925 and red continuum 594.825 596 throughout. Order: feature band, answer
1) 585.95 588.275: 0.05 nm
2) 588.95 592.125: 0.50 nm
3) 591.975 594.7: 0.11 nm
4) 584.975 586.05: 0.05 nm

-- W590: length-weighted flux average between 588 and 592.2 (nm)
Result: 6.17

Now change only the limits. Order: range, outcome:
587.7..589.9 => 5.91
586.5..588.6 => 6.92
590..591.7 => 6.46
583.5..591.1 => 6.6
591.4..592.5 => 7.1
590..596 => 6.97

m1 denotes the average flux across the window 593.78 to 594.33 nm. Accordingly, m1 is 7.12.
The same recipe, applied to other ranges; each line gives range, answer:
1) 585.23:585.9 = 6.96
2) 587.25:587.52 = 7.4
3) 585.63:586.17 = 6.94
